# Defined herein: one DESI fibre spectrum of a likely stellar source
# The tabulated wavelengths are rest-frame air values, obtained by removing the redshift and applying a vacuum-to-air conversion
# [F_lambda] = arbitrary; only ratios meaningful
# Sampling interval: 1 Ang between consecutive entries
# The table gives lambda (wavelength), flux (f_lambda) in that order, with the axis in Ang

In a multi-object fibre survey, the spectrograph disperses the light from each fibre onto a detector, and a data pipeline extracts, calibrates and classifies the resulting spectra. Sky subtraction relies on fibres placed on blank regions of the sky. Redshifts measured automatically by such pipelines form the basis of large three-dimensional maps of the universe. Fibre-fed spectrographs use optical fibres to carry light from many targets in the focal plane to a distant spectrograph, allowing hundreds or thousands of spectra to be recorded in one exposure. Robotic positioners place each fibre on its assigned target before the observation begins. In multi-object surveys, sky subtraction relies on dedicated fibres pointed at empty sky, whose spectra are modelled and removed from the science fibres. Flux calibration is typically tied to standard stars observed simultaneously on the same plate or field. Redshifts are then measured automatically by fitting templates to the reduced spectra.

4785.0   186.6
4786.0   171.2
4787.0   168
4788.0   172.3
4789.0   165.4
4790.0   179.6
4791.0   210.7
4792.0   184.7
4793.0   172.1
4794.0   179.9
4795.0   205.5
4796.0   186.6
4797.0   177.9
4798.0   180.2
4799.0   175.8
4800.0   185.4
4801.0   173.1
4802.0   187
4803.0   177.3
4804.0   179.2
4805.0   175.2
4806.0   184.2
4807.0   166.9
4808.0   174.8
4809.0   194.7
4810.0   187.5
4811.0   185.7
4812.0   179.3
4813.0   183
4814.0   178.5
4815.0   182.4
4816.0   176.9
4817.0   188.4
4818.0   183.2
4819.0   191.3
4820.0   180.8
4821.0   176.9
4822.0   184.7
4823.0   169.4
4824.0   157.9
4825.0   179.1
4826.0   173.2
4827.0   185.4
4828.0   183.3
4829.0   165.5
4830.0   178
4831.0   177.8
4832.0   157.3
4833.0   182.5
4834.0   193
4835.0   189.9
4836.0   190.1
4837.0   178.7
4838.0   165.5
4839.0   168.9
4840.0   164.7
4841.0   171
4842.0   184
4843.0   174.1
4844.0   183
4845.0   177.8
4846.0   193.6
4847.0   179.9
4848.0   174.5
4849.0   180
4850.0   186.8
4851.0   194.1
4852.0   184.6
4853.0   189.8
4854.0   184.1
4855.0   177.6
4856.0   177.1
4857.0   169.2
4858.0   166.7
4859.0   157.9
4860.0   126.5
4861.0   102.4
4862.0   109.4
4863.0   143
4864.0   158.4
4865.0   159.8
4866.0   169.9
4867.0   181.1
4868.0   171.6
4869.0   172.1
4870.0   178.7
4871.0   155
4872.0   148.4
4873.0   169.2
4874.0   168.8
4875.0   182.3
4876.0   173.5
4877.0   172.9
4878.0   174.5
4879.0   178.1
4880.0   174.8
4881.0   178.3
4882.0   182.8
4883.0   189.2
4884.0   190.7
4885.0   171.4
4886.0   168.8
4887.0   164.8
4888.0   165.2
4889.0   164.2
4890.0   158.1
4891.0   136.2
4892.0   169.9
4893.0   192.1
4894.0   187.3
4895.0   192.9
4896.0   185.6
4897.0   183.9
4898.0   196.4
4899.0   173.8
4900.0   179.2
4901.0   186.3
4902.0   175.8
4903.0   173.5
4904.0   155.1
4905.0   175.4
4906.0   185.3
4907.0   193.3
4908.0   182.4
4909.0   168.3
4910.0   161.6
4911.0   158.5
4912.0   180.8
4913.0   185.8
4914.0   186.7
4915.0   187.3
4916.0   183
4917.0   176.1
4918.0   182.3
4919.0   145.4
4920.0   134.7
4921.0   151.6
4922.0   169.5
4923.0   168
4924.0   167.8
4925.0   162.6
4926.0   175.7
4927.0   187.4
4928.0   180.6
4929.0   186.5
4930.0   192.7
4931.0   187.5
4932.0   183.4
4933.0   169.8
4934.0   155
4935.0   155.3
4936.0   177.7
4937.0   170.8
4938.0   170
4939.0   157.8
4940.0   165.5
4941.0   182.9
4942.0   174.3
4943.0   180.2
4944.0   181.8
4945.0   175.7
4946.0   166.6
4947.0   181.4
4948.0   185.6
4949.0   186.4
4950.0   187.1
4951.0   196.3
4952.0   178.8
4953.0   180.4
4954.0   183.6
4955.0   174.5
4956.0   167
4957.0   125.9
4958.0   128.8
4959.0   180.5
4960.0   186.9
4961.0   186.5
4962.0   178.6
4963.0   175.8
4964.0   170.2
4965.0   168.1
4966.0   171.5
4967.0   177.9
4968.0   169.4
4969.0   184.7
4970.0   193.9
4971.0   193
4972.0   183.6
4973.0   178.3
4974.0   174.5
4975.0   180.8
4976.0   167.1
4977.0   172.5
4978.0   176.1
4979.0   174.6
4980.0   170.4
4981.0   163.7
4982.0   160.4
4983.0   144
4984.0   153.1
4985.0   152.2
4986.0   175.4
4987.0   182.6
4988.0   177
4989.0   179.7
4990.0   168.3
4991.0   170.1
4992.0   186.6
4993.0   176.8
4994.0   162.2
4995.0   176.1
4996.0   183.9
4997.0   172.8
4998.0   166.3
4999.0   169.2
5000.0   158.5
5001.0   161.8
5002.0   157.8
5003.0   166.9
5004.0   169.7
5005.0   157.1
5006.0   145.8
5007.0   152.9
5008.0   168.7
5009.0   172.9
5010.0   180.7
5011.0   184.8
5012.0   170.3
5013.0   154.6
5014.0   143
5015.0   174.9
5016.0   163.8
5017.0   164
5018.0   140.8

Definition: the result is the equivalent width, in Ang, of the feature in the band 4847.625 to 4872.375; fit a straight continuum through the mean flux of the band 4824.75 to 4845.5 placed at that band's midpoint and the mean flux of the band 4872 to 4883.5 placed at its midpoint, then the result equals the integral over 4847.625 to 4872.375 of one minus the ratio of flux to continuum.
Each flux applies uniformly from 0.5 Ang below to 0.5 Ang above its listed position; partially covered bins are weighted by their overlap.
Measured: 1.6 Ang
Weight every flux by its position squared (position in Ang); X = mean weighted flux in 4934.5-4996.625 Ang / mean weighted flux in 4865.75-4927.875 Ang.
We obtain 1.03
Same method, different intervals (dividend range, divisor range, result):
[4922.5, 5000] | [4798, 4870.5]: 1.05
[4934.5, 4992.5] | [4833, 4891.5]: 1.06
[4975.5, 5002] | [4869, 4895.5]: 1.02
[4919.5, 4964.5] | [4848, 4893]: 1.06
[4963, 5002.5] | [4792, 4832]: 1.03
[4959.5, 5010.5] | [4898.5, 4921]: 1.02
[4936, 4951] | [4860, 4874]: 1.18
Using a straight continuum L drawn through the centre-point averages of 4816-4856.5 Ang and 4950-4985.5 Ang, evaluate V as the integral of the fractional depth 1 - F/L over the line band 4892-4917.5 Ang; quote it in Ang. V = -0.6 Ang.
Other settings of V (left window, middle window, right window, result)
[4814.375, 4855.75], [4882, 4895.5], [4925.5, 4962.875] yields 0.3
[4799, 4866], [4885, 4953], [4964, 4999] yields -0.4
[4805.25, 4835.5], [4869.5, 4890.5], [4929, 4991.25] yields 0.6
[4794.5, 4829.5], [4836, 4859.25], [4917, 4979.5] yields 0.1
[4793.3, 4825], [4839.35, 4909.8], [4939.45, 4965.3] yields 2.3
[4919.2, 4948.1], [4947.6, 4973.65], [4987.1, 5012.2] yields -0.9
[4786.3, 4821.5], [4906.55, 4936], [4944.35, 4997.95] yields 0.5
